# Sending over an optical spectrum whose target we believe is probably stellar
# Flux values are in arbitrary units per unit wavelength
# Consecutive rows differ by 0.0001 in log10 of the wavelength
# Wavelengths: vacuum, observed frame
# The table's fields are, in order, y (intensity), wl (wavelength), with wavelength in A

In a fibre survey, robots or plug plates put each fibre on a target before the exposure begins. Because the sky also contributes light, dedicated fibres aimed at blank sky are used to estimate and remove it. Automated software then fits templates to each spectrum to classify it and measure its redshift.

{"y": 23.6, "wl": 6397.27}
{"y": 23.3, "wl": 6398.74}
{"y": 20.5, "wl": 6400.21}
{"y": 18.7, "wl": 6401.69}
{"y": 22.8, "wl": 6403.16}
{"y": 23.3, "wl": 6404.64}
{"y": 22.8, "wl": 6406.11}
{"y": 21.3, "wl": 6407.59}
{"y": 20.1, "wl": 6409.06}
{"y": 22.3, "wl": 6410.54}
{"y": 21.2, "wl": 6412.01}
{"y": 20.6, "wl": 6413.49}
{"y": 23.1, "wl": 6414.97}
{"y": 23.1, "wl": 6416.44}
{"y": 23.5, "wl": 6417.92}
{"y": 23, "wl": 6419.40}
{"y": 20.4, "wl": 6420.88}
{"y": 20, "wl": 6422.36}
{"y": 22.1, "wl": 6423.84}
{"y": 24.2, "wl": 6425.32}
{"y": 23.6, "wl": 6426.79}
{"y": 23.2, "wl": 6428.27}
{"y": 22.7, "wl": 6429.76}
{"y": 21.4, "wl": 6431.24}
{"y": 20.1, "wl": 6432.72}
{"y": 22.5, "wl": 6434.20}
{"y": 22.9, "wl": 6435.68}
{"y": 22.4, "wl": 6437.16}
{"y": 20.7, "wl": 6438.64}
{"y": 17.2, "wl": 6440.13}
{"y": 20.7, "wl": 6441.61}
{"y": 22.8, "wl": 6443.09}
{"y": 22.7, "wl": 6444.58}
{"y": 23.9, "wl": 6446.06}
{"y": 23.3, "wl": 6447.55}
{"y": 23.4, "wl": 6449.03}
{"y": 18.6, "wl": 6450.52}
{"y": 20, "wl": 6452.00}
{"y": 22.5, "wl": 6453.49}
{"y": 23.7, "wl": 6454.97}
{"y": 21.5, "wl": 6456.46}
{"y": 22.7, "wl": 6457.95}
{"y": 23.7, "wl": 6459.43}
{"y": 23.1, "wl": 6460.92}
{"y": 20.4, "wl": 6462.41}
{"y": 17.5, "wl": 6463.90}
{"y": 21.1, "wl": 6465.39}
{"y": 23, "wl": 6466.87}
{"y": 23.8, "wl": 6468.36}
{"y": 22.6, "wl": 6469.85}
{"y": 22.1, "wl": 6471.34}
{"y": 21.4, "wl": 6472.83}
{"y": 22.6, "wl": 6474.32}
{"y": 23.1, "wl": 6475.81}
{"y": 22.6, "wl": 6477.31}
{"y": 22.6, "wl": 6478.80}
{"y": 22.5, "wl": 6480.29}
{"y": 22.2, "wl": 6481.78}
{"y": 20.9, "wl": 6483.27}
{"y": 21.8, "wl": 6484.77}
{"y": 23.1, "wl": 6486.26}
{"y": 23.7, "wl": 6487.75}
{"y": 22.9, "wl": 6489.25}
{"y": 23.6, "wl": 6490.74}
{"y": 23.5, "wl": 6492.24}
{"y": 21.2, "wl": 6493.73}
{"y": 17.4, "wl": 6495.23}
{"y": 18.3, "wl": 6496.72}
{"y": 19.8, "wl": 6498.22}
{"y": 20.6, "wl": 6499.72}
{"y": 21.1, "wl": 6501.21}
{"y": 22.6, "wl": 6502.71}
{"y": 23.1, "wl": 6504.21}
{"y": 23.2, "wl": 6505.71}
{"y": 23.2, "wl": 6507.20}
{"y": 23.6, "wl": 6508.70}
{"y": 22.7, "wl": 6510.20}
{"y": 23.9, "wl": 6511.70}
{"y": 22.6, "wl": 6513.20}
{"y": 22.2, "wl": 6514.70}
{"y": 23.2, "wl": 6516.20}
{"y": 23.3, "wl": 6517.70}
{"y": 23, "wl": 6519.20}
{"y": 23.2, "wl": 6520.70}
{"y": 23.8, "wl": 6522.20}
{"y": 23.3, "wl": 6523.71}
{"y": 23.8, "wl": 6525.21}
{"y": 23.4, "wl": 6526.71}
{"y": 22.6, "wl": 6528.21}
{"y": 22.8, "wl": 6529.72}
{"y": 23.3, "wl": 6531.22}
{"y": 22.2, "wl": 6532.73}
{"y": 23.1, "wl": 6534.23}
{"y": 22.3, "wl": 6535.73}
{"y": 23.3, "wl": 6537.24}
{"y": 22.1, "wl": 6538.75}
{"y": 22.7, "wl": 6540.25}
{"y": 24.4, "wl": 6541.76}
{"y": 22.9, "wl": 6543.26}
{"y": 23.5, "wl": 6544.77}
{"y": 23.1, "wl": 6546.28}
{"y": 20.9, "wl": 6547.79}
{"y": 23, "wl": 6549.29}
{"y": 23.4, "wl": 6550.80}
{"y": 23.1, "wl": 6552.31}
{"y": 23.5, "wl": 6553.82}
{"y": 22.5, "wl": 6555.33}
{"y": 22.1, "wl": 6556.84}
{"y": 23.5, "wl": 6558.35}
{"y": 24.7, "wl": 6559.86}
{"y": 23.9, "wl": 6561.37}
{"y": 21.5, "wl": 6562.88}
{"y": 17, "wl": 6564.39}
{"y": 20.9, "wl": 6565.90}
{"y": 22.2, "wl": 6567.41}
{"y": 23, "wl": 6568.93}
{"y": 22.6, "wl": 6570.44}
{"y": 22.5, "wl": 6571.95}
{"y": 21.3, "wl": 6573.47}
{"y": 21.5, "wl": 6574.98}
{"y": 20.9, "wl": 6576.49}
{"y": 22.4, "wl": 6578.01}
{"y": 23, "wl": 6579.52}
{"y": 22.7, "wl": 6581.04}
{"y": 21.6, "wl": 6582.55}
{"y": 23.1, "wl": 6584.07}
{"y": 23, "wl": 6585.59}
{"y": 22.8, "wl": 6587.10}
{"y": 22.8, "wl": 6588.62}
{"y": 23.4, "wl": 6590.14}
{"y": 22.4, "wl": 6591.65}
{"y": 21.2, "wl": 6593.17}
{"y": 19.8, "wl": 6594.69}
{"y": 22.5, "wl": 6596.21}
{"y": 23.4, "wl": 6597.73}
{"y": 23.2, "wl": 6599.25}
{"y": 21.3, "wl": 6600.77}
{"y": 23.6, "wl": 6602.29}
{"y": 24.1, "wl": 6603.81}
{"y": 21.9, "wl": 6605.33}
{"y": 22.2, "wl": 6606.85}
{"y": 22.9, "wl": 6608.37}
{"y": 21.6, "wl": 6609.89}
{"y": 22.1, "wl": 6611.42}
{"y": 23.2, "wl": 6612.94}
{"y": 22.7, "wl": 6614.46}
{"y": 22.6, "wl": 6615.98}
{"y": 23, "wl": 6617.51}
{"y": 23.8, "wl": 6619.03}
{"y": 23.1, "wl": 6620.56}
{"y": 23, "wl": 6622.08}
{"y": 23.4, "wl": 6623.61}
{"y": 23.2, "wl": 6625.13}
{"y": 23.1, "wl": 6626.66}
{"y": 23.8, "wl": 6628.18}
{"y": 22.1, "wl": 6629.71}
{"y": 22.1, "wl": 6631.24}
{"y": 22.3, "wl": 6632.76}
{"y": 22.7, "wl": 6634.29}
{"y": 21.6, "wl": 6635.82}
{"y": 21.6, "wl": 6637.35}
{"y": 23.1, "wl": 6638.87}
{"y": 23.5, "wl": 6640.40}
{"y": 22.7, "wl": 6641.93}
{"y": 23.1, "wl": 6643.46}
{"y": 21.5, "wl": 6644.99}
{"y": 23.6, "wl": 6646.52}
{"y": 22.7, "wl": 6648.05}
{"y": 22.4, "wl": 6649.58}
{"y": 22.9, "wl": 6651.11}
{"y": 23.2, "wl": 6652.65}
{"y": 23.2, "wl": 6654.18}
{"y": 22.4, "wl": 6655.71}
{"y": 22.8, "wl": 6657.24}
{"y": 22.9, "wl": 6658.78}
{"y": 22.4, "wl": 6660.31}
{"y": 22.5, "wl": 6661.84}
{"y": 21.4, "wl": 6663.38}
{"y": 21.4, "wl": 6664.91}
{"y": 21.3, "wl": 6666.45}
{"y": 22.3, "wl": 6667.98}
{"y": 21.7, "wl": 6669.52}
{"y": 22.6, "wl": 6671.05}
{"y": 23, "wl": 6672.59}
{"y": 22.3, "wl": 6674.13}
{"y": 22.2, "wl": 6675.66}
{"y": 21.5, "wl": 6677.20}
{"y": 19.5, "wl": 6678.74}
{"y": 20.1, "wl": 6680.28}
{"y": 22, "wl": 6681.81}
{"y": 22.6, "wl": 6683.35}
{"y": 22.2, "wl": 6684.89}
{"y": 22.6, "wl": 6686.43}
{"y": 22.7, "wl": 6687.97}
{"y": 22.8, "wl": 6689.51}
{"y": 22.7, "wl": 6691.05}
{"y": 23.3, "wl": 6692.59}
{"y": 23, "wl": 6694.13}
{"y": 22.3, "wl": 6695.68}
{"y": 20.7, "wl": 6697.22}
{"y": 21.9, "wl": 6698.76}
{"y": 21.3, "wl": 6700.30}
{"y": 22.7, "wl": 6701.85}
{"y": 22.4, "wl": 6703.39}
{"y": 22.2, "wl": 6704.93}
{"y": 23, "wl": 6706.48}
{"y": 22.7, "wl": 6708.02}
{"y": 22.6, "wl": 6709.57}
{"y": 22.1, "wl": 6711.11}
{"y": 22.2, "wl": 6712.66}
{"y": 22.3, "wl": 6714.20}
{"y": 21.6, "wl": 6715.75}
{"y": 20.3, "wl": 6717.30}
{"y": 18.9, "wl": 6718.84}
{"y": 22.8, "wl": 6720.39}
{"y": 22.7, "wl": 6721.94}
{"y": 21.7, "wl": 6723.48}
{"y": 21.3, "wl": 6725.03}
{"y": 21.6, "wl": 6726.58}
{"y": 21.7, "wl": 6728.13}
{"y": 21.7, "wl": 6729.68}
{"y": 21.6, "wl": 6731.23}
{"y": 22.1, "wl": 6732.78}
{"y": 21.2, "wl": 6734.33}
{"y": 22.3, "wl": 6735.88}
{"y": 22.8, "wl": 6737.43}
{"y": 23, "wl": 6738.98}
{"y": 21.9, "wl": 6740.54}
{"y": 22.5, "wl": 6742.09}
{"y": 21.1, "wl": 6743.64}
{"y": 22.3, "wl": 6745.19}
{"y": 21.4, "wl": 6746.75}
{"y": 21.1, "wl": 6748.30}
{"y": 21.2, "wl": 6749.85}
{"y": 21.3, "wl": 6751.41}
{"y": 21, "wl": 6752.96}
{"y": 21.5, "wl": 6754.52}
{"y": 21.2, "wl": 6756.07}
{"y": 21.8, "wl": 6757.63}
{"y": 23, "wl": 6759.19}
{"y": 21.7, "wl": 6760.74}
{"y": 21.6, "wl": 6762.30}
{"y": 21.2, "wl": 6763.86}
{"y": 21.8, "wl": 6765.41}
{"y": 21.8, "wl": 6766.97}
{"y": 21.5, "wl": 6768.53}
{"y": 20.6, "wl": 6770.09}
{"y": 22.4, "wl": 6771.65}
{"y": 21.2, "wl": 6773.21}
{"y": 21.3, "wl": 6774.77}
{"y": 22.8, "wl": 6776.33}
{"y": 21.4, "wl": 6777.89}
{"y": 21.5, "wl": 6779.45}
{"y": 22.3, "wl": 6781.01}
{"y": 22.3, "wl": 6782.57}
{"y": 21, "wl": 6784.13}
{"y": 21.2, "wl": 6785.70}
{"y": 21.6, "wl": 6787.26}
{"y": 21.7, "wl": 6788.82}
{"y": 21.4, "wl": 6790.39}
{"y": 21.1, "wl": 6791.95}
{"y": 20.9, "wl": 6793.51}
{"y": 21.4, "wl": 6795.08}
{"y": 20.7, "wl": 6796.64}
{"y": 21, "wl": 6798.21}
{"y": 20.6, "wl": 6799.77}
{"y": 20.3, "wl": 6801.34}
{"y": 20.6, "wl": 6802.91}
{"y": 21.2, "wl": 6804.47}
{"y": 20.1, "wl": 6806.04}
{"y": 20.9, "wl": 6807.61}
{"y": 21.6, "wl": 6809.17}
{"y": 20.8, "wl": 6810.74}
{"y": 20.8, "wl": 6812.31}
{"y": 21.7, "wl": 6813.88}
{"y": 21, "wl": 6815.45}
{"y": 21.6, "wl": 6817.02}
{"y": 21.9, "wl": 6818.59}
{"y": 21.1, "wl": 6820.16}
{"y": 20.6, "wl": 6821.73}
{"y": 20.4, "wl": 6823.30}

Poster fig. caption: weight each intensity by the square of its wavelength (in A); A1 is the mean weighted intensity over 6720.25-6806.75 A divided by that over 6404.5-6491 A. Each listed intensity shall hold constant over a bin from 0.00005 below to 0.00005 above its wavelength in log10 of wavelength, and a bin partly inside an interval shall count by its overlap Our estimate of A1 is 1.07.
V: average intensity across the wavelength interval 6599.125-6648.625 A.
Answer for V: 22.7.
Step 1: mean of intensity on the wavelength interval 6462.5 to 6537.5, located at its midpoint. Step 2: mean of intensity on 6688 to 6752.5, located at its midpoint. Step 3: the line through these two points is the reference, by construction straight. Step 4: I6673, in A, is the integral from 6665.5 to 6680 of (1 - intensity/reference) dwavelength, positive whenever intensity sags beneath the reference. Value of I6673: 0.2 A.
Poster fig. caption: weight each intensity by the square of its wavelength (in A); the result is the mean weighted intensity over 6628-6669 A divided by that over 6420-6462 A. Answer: 1.1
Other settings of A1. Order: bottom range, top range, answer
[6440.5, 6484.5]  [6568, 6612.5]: 1.05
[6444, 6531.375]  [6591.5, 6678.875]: 1.05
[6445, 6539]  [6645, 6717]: 1.05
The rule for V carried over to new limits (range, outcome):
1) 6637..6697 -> 22.3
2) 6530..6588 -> 22.5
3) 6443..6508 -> 22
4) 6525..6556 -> 22.9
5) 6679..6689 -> 21.9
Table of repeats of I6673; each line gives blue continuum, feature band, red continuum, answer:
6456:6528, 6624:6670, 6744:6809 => -1.5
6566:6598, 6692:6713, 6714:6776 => -0.5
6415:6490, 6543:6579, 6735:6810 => -0.7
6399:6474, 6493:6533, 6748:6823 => -1.1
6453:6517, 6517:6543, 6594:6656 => -0.9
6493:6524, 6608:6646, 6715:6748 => -1.4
